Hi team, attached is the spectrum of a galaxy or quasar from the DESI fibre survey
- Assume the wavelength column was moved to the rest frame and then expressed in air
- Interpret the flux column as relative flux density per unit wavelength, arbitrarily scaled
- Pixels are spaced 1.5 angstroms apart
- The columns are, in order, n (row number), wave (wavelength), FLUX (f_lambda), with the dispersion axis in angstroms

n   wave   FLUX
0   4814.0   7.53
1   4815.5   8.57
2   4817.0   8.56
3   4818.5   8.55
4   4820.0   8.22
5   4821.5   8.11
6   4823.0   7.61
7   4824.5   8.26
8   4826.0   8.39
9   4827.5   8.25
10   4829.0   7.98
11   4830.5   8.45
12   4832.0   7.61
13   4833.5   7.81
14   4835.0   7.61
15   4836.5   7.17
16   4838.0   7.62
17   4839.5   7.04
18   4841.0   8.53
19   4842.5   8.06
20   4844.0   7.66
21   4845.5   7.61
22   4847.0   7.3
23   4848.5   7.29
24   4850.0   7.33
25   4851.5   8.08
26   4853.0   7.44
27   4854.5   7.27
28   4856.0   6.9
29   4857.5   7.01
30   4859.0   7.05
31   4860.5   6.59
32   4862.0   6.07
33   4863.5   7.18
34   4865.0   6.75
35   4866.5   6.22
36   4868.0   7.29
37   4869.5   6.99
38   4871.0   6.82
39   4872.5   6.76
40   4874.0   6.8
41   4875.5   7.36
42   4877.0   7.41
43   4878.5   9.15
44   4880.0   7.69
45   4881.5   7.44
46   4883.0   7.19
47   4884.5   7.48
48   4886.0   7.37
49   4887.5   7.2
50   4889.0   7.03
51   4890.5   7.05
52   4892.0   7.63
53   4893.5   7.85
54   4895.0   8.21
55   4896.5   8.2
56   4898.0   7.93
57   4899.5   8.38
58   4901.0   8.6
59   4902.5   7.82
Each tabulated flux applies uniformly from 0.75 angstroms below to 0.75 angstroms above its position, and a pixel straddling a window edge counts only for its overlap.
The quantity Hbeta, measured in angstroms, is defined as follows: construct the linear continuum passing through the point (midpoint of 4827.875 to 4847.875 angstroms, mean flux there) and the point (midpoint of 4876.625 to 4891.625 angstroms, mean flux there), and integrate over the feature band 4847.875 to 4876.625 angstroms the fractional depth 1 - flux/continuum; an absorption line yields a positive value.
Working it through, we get 2.3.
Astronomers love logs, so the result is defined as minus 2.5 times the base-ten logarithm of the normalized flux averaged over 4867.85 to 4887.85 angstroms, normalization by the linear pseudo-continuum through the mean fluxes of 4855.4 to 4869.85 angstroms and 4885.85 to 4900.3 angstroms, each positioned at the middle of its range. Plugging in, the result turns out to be -0.02 mag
